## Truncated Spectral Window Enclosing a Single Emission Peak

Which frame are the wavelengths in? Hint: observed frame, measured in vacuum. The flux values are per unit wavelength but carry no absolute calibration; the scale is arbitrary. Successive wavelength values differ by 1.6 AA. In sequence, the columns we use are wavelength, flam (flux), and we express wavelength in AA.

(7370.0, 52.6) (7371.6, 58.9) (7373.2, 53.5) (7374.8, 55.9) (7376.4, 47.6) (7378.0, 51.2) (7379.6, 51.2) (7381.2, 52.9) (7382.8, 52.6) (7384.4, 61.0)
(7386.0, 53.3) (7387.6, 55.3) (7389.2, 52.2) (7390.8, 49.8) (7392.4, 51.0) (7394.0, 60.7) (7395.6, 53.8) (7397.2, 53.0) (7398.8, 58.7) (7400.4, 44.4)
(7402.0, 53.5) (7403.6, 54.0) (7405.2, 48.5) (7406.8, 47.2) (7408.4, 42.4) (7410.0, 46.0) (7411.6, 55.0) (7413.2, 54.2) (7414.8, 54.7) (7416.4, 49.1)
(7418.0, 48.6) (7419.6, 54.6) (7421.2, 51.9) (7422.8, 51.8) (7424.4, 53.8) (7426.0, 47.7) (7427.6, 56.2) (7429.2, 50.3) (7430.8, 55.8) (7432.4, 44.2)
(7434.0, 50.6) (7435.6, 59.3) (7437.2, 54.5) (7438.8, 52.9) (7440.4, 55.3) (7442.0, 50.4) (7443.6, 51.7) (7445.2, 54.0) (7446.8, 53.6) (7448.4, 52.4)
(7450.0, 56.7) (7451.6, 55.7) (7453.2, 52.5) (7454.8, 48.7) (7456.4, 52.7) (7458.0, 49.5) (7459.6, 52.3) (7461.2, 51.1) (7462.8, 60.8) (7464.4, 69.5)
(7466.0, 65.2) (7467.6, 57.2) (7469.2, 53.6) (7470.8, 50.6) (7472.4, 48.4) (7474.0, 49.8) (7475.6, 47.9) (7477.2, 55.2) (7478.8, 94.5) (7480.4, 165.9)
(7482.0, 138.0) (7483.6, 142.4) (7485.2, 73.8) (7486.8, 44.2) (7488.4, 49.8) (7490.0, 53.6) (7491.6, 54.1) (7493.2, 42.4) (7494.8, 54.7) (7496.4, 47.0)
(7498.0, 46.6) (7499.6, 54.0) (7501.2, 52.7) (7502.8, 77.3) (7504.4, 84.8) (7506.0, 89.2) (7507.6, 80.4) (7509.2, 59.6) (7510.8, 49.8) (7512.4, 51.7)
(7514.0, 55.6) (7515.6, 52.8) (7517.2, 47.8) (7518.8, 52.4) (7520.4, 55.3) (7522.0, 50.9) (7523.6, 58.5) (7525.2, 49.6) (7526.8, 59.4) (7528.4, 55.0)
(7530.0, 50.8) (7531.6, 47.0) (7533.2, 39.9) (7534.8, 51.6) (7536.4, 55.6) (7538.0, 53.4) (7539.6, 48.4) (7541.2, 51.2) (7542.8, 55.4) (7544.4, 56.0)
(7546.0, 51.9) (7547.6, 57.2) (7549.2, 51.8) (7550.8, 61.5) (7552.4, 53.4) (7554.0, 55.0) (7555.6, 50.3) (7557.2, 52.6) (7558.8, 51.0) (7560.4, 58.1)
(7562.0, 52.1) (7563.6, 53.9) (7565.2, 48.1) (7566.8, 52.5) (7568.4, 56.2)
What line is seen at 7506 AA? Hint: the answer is [N II]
